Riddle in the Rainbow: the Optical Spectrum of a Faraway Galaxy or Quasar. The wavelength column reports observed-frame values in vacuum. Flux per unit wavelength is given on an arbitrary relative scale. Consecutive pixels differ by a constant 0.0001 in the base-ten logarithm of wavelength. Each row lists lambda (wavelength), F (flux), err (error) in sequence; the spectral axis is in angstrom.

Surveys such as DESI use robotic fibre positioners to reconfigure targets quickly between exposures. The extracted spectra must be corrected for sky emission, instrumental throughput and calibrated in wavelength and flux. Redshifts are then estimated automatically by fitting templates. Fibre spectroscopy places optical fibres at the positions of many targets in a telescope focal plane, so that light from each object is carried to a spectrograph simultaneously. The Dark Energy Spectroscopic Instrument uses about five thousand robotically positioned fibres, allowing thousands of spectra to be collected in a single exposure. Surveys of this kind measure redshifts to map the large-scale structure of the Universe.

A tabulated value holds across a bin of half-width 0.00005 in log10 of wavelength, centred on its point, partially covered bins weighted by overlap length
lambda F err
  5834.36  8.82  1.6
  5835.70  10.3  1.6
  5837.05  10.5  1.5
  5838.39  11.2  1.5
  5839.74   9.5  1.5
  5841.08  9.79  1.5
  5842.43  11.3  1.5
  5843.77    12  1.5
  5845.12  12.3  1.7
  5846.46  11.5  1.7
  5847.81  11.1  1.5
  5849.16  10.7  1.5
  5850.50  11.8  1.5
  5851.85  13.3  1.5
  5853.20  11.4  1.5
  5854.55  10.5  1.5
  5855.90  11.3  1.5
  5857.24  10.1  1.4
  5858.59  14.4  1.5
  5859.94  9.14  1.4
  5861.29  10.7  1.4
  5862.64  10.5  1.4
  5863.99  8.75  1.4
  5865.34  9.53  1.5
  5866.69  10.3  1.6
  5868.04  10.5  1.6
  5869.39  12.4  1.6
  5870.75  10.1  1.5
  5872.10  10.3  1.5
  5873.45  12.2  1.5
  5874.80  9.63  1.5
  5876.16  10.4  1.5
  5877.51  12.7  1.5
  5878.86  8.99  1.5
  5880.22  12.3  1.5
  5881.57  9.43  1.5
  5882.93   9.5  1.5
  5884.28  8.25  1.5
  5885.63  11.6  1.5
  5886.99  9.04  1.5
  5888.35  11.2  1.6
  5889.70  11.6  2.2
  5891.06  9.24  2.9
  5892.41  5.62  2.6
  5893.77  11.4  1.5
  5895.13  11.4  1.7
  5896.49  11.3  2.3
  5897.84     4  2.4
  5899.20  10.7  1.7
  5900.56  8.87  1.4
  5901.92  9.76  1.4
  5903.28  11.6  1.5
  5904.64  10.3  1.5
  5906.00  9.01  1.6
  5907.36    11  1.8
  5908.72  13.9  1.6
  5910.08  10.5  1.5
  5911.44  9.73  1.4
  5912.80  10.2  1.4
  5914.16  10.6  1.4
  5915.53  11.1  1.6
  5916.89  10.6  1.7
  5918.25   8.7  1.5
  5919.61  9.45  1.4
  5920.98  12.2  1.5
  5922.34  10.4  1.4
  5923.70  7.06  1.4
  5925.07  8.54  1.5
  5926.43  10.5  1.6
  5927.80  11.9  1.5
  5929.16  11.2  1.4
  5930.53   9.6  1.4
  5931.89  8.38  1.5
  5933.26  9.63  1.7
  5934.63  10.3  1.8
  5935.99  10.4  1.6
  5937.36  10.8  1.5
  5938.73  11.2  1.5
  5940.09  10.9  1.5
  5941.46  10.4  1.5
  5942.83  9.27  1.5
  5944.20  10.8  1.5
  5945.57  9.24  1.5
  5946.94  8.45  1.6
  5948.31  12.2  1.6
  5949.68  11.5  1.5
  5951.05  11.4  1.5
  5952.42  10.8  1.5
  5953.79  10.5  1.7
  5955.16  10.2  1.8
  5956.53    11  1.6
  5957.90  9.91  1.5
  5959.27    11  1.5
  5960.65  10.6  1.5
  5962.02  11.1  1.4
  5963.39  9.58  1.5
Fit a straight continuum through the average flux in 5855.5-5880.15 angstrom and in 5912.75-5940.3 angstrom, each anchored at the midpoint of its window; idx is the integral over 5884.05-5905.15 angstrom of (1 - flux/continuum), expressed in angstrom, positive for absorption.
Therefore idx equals 1.38 angstrom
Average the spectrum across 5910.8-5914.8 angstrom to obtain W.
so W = 10.2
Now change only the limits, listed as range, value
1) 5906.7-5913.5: 11.1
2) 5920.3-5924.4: 9.88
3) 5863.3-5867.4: 9.54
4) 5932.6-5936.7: 10.1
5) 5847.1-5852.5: 11.7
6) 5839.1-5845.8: 11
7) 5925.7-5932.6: 10.3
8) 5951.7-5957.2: 10.6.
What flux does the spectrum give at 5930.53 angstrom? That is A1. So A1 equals 9.6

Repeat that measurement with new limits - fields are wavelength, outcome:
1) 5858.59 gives 14.4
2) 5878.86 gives 8.99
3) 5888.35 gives 11.2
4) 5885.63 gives 11.6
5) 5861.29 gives 10.7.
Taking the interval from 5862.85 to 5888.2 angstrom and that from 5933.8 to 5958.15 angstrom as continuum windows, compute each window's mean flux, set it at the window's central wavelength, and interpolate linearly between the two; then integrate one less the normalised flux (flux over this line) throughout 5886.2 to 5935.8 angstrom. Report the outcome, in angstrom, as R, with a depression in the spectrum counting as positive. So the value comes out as 1.96 angstrom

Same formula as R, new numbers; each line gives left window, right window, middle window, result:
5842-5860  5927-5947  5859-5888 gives 2.3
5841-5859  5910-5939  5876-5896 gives 1.2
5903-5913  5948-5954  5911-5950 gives 3.1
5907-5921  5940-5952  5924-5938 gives 0.7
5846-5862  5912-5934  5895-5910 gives 0.4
